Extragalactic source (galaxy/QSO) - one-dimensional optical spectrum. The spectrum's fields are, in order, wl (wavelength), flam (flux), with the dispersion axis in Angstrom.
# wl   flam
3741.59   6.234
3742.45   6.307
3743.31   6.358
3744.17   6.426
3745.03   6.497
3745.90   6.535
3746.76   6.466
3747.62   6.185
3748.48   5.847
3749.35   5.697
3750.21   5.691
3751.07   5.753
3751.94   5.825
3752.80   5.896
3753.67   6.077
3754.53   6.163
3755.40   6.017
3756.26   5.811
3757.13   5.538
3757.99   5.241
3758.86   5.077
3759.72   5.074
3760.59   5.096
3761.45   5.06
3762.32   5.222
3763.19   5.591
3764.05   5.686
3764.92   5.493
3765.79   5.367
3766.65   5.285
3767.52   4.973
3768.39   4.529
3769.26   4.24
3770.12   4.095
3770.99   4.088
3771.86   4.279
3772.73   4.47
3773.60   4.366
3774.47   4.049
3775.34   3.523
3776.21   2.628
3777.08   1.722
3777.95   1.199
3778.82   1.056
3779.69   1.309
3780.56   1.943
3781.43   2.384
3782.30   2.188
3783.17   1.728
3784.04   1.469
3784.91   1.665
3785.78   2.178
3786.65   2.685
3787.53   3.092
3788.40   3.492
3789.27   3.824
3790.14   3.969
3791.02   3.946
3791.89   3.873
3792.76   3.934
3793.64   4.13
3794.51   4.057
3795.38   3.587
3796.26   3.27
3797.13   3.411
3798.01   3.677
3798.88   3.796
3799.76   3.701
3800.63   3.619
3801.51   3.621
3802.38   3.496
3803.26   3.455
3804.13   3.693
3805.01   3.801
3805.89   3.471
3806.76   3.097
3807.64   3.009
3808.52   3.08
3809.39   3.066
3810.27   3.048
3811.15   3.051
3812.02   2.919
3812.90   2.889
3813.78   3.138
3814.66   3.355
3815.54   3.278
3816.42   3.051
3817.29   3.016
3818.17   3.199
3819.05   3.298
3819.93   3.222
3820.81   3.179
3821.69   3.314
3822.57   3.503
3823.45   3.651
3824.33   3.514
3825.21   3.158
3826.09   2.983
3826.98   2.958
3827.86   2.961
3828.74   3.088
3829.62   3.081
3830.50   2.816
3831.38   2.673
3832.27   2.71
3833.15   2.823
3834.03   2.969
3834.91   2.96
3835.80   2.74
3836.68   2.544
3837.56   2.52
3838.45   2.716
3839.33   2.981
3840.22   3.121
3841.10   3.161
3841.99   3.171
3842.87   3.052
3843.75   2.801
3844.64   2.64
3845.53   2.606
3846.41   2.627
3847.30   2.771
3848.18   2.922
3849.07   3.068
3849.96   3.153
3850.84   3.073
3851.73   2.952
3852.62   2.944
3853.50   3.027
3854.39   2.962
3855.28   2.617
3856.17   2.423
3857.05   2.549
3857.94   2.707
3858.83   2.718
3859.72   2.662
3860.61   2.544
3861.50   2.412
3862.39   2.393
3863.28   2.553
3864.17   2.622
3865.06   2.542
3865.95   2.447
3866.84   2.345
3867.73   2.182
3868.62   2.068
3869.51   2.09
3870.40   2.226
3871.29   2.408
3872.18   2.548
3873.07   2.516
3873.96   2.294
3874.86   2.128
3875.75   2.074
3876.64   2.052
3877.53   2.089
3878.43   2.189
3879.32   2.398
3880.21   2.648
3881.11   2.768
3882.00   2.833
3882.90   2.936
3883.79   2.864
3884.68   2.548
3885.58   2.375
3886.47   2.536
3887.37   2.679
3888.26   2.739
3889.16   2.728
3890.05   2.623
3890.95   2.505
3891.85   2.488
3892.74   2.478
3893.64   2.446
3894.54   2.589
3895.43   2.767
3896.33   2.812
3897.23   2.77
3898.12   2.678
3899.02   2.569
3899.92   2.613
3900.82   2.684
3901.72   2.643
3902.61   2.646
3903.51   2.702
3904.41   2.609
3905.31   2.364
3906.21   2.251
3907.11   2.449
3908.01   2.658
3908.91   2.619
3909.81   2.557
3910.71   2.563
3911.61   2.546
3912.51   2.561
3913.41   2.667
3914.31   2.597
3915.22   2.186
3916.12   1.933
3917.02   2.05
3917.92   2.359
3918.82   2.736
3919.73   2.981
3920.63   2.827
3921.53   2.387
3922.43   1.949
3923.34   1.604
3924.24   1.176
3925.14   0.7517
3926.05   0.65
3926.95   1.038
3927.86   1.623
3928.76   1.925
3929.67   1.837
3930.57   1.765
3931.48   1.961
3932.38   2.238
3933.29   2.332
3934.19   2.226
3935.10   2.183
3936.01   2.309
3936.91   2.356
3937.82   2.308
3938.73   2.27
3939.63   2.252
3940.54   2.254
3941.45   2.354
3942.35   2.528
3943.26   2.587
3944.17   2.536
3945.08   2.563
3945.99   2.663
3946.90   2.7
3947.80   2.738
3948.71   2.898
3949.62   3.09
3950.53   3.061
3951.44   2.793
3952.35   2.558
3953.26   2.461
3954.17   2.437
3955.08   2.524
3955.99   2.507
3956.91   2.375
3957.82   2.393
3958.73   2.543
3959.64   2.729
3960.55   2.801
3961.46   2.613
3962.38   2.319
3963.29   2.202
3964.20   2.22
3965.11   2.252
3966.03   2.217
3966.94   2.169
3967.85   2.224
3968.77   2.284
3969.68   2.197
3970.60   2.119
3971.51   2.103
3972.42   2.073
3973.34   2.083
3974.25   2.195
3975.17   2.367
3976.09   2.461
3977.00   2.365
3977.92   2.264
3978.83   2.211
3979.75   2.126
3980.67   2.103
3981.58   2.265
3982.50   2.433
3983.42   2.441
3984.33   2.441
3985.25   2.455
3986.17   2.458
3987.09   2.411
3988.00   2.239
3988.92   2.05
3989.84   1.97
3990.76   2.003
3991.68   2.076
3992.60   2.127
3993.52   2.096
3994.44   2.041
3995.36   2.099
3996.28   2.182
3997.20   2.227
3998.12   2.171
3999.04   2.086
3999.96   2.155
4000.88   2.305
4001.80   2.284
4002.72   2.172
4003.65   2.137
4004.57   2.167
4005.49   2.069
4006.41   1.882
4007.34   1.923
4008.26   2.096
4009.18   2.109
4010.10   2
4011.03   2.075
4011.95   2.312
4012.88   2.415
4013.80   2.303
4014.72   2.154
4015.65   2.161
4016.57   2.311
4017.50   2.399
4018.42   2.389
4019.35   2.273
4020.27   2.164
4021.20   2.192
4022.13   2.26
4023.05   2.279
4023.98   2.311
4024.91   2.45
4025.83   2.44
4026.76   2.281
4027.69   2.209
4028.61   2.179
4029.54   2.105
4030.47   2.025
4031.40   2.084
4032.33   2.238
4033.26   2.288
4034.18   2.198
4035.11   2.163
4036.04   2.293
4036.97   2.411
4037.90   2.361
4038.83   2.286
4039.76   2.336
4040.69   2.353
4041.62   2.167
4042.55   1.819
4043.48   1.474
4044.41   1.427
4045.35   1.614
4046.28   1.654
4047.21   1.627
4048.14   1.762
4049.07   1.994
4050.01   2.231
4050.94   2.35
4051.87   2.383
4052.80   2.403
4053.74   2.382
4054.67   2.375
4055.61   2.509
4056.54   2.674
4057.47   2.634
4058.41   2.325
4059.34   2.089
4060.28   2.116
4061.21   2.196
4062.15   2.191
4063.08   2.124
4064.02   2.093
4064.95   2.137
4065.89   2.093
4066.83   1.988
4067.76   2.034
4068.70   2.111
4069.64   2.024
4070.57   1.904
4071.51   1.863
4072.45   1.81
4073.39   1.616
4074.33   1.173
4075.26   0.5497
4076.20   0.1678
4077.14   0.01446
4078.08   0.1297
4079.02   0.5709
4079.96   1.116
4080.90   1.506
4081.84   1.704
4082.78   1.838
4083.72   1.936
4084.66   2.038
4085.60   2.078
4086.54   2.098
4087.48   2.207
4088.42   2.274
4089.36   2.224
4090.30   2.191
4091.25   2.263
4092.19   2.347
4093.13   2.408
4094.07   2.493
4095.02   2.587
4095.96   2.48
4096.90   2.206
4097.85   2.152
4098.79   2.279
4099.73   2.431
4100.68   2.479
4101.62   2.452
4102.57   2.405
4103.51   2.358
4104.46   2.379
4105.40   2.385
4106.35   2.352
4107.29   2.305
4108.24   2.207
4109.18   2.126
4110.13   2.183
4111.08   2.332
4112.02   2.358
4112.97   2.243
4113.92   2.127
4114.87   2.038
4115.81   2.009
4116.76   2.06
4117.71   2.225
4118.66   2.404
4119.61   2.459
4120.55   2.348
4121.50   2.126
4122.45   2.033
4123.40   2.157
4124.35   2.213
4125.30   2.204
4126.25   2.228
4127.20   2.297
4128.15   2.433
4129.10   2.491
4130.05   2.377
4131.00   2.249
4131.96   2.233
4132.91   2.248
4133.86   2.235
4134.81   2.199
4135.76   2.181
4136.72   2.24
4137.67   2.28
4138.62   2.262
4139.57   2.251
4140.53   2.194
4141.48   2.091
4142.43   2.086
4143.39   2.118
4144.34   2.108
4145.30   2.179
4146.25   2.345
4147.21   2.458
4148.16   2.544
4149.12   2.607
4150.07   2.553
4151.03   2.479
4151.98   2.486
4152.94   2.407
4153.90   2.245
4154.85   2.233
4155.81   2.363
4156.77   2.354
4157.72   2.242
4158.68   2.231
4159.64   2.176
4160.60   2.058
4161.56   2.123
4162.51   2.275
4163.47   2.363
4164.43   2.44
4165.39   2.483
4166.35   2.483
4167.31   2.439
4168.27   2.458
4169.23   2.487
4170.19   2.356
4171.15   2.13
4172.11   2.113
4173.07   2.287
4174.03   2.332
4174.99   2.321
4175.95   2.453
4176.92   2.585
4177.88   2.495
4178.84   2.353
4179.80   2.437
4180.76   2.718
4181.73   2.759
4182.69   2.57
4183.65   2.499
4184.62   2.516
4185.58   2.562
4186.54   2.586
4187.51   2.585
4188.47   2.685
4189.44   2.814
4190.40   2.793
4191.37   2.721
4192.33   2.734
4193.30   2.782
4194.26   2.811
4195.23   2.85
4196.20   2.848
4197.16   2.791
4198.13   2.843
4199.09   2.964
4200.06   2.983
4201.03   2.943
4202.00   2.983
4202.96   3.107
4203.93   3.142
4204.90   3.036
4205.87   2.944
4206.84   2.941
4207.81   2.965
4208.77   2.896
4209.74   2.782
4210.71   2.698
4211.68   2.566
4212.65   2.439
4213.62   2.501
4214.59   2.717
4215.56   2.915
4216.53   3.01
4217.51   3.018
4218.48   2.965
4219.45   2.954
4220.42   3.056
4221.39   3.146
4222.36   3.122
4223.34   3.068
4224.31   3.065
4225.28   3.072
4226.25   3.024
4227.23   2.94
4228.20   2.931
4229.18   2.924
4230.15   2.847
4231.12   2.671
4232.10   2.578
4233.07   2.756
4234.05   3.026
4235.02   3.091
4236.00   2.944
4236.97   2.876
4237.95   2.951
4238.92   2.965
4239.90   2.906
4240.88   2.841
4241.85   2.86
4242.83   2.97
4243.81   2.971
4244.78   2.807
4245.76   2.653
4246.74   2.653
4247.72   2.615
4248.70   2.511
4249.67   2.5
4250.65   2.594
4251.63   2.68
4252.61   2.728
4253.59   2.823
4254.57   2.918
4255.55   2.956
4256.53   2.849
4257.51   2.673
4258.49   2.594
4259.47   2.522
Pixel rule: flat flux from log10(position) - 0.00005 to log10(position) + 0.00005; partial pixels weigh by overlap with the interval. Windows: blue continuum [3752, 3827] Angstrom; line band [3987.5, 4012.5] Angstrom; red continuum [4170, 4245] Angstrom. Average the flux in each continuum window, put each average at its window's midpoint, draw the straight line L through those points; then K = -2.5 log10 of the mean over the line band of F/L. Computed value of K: 0.46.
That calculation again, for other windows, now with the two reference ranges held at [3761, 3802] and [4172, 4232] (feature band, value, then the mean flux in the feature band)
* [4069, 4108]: 0.490 mag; 1.9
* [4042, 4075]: 0.444 mag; 2.03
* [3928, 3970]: 0.328 mag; 2.4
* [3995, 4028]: 0.381 mag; 2.21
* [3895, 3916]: 0.279 mag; 2.58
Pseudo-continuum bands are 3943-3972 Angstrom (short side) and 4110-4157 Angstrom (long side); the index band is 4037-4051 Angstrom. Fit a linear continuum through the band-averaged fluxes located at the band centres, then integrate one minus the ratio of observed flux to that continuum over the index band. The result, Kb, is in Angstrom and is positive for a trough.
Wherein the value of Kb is 2.46 Angstrom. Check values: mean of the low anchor 2.49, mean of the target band 1.97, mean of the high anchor 2.27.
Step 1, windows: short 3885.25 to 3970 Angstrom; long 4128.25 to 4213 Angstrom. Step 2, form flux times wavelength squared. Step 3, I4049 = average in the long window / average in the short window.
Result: 1.18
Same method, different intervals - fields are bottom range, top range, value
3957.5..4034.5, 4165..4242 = 1.37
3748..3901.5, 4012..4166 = 0.76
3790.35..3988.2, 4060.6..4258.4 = 1.05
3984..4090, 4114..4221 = 1.30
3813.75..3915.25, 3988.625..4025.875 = 0.86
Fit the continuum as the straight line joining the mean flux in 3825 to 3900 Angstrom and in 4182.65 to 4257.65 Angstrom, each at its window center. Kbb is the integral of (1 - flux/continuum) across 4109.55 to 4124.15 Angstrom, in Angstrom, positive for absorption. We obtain 3.0 Angstrom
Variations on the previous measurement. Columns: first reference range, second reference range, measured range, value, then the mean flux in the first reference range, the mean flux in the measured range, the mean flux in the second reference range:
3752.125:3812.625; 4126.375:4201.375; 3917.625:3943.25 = 9.6 Angstrom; 3.81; 2.05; 2.44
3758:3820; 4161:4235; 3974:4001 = 7.9 Angstrom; 3.54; 2.23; 2.72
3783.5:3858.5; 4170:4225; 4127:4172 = 7.8 Angstrom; 3.11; 2.31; 2.75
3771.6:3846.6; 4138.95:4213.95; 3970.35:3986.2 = 3.1 Angstrom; 3.07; 2.27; 2.53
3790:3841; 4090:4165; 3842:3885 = 7.2 Angstrom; 3.26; 2.59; 2.29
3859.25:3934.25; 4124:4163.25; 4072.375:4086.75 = 6.6 Angstrom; 2.36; 1.24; 2.28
